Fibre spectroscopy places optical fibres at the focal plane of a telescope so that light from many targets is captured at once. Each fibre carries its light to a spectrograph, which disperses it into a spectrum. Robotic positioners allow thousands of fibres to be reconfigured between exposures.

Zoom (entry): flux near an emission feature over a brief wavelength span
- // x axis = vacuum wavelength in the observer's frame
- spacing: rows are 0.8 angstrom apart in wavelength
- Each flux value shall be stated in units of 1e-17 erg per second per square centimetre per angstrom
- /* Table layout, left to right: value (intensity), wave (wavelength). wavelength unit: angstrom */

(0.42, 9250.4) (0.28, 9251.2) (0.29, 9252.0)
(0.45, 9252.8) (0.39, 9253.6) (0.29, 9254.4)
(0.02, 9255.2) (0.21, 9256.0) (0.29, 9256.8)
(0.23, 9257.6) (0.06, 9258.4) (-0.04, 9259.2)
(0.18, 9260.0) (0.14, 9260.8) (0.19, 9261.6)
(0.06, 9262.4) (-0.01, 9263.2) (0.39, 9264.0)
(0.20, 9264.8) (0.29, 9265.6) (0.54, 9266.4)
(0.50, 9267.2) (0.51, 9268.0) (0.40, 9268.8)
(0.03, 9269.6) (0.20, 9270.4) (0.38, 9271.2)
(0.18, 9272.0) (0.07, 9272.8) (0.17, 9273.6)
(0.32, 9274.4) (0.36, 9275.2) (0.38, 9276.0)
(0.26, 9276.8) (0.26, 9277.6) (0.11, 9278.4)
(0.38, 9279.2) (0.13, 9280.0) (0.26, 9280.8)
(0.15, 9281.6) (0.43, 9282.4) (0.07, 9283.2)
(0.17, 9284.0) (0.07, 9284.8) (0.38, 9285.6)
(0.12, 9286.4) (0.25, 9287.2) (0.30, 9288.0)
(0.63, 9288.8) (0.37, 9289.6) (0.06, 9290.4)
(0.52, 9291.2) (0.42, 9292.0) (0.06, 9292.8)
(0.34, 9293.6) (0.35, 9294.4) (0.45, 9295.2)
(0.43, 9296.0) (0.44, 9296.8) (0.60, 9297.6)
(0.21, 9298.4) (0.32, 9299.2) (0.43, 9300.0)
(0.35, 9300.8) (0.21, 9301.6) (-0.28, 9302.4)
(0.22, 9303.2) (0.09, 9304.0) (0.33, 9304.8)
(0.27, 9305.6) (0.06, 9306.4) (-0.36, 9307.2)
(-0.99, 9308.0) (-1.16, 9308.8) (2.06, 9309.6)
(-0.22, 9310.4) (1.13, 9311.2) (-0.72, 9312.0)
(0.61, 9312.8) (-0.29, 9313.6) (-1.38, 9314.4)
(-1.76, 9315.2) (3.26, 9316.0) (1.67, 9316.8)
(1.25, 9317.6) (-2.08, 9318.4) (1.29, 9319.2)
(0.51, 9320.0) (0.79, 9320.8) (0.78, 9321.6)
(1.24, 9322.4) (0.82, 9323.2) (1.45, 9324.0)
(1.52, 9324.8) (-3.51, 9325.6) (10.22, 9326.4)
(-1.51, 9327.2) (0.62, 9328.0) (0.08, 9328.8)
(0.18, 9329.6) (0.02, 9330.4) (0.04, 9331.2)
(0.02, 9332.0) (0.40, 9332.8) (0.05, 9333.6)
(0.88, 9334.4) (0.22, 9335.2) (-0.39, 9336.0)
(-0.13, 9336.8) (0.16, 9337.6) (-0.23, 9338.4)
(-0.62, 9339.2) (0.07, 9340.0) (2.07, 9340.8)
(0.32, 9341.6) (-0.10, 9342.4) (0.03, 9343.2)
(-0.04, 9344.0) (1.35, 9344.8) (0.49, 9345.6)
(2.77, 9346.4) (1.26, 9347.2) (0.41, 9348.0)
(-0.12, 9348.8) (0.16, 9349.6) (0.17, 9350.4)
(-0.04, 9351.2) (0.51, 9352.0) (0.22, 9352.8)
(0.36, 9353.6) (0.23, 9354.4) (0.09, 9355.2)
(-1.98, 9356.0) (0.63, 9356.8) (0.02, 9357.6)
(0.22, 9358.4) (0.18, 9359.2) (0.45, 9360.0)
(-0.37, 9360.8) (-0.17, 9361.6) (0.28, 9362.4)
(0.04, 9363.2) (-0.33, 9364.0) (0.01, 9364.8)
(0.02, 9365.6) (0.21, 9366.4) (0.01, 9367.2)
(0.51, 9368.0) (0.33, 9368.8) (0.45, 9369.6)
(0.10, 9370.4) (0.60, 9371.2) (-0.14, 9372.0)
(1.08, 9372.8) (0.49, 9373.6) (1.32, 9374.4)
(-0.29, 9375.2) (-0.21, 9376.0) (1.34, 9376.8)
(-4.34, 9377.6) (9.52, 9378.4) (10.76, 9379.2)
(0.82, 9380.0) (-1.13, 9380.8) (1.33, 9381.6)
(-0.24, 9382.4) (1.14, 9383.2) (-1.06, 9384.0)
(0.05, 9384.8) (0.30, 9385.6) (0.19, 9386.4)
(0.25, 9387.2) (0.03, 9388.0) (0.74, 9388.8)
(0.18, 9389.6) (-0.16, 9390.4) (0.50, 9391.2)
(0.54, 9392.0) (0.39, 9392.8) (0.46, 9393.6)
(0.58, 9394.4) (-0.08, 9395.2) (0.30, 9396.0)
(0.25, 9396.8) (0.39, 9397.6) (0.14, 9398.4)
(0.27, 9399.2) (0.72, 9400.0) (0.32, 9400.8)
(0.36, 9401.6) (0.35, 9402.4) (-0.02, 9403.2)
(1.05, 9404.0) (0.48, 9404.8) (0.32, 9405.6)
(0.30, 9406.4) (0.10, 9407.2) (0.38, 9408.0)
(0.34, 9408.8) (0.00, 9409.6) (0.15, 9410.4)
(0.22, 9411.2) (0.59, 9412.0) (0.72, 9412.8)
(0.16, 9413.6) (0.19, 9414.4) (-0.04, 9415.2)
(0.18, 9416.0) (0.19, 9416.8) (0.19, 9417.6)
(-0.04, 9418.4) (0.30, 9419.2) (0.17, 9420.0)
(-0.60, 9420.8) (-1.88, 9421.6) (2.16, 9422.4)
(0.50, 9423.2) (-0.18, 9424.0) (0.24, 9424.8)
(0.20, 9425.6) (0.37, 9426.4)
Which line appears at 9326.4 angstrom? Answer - [O III]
